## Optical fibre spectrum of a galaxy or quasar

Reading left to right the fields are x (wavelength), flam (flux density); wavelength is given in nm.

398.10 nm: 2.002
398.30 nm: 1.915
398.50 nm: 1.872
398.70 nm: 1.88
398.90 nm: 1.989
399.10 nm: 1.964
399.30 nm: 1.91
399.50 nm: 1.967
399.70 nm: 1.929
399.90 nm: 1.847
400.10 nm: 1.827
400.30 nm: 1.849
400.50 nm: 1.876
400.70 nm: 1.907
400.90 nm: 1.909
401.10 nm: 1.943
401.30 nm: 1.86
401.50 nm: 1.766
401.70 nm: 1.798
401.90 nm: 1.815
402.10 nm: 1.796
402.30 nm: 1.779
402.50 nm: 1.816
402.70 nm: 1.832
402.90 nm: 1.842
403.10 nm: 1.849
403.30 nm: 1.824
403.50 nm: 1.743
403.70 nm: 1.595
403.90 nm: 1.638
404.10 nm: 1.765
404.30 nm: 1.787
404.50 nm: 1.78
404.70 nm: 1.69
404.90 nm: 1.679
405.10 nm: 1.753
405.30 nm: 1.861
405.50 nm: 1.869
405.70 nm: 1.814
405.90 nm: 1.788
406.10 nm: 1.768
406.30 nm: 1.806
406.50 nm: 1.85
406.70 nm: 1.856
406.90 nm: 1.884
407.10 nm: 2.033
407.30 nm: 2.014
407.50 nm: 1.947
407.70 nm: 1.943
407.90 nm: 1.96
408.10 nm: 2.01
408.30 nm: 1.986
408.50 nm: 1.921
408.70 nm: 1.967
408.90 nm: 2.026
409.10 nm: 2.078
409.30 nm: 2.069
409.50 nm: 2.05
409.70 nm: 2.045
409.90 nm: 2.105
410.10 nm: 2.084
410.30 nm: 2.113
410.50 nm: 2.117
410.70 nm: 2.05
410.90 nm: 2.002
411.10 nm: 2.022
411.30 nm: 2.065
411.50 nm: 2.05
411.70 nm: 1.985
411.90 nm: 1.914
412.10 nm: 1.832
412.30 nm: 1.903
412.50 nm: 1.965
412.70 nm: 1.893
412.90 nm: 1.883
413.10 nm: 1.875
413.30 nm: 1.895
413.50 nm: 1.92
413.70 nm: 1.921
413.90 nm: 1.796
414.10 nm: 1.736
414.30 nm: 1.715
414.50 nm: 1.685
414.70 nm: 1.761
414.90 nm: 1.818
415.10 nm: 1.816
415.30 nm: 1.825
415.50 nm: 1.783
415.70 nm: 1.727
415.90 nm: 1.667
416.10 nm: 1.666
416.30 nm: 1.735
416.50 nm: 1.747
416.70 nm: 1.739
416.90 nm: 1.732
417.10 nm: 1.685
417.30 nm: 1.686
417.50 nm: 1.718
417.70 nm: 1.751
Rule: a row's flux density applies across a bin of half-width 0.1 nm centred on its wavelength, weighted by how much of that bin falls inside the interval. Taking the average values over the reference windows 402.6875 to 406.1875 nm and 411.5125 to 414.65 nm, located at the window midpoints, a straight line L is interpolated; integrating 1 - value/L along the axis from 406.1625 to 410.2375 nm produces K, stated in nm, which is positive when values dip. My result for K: -0.38 nm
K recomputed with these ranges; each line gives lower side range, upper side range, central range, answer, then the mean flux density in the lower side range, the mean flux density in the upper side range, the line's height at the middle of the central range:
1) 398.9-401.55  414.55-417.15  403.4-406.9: 0.15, 1.89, 1.75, 1.85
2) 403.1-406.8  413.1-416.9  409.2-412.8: -0.49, 1.77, 1.78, 1.77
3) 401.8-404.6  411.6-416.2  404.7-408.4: -0.17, 1.78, 1.83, 1.79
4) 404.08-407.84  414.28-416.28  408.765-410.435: -0.25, 1.84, 1.75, 1.8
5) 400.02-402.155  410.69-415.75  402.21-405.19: 0.16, 1.85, 1.88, 1.86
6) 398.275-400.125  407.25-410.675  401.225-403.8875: 0.22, 1.91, 2.03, 1.95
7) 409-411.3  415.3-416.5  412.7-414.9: 0.04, 2.07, 1.73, 1.85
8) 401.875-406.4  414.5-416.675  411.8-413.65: -0.15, 1.78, 1.75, 1.76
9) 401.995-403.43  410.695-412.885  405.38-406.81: 0.04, 1.82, 1.96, 1.87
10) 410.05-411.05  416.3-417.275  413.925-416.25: 0.09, 2.07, 1.72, 1.82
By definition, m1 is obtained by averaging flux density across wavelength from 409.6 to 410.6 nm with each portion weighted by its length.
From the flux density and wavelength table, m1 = 2.09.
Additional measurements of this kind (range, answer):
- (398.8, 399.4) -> 1.95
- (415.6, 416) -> 1.7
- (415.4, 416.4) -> 1.72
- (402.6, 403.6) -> 1.82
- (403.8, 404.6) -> 1.74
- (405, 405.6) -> 1.83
